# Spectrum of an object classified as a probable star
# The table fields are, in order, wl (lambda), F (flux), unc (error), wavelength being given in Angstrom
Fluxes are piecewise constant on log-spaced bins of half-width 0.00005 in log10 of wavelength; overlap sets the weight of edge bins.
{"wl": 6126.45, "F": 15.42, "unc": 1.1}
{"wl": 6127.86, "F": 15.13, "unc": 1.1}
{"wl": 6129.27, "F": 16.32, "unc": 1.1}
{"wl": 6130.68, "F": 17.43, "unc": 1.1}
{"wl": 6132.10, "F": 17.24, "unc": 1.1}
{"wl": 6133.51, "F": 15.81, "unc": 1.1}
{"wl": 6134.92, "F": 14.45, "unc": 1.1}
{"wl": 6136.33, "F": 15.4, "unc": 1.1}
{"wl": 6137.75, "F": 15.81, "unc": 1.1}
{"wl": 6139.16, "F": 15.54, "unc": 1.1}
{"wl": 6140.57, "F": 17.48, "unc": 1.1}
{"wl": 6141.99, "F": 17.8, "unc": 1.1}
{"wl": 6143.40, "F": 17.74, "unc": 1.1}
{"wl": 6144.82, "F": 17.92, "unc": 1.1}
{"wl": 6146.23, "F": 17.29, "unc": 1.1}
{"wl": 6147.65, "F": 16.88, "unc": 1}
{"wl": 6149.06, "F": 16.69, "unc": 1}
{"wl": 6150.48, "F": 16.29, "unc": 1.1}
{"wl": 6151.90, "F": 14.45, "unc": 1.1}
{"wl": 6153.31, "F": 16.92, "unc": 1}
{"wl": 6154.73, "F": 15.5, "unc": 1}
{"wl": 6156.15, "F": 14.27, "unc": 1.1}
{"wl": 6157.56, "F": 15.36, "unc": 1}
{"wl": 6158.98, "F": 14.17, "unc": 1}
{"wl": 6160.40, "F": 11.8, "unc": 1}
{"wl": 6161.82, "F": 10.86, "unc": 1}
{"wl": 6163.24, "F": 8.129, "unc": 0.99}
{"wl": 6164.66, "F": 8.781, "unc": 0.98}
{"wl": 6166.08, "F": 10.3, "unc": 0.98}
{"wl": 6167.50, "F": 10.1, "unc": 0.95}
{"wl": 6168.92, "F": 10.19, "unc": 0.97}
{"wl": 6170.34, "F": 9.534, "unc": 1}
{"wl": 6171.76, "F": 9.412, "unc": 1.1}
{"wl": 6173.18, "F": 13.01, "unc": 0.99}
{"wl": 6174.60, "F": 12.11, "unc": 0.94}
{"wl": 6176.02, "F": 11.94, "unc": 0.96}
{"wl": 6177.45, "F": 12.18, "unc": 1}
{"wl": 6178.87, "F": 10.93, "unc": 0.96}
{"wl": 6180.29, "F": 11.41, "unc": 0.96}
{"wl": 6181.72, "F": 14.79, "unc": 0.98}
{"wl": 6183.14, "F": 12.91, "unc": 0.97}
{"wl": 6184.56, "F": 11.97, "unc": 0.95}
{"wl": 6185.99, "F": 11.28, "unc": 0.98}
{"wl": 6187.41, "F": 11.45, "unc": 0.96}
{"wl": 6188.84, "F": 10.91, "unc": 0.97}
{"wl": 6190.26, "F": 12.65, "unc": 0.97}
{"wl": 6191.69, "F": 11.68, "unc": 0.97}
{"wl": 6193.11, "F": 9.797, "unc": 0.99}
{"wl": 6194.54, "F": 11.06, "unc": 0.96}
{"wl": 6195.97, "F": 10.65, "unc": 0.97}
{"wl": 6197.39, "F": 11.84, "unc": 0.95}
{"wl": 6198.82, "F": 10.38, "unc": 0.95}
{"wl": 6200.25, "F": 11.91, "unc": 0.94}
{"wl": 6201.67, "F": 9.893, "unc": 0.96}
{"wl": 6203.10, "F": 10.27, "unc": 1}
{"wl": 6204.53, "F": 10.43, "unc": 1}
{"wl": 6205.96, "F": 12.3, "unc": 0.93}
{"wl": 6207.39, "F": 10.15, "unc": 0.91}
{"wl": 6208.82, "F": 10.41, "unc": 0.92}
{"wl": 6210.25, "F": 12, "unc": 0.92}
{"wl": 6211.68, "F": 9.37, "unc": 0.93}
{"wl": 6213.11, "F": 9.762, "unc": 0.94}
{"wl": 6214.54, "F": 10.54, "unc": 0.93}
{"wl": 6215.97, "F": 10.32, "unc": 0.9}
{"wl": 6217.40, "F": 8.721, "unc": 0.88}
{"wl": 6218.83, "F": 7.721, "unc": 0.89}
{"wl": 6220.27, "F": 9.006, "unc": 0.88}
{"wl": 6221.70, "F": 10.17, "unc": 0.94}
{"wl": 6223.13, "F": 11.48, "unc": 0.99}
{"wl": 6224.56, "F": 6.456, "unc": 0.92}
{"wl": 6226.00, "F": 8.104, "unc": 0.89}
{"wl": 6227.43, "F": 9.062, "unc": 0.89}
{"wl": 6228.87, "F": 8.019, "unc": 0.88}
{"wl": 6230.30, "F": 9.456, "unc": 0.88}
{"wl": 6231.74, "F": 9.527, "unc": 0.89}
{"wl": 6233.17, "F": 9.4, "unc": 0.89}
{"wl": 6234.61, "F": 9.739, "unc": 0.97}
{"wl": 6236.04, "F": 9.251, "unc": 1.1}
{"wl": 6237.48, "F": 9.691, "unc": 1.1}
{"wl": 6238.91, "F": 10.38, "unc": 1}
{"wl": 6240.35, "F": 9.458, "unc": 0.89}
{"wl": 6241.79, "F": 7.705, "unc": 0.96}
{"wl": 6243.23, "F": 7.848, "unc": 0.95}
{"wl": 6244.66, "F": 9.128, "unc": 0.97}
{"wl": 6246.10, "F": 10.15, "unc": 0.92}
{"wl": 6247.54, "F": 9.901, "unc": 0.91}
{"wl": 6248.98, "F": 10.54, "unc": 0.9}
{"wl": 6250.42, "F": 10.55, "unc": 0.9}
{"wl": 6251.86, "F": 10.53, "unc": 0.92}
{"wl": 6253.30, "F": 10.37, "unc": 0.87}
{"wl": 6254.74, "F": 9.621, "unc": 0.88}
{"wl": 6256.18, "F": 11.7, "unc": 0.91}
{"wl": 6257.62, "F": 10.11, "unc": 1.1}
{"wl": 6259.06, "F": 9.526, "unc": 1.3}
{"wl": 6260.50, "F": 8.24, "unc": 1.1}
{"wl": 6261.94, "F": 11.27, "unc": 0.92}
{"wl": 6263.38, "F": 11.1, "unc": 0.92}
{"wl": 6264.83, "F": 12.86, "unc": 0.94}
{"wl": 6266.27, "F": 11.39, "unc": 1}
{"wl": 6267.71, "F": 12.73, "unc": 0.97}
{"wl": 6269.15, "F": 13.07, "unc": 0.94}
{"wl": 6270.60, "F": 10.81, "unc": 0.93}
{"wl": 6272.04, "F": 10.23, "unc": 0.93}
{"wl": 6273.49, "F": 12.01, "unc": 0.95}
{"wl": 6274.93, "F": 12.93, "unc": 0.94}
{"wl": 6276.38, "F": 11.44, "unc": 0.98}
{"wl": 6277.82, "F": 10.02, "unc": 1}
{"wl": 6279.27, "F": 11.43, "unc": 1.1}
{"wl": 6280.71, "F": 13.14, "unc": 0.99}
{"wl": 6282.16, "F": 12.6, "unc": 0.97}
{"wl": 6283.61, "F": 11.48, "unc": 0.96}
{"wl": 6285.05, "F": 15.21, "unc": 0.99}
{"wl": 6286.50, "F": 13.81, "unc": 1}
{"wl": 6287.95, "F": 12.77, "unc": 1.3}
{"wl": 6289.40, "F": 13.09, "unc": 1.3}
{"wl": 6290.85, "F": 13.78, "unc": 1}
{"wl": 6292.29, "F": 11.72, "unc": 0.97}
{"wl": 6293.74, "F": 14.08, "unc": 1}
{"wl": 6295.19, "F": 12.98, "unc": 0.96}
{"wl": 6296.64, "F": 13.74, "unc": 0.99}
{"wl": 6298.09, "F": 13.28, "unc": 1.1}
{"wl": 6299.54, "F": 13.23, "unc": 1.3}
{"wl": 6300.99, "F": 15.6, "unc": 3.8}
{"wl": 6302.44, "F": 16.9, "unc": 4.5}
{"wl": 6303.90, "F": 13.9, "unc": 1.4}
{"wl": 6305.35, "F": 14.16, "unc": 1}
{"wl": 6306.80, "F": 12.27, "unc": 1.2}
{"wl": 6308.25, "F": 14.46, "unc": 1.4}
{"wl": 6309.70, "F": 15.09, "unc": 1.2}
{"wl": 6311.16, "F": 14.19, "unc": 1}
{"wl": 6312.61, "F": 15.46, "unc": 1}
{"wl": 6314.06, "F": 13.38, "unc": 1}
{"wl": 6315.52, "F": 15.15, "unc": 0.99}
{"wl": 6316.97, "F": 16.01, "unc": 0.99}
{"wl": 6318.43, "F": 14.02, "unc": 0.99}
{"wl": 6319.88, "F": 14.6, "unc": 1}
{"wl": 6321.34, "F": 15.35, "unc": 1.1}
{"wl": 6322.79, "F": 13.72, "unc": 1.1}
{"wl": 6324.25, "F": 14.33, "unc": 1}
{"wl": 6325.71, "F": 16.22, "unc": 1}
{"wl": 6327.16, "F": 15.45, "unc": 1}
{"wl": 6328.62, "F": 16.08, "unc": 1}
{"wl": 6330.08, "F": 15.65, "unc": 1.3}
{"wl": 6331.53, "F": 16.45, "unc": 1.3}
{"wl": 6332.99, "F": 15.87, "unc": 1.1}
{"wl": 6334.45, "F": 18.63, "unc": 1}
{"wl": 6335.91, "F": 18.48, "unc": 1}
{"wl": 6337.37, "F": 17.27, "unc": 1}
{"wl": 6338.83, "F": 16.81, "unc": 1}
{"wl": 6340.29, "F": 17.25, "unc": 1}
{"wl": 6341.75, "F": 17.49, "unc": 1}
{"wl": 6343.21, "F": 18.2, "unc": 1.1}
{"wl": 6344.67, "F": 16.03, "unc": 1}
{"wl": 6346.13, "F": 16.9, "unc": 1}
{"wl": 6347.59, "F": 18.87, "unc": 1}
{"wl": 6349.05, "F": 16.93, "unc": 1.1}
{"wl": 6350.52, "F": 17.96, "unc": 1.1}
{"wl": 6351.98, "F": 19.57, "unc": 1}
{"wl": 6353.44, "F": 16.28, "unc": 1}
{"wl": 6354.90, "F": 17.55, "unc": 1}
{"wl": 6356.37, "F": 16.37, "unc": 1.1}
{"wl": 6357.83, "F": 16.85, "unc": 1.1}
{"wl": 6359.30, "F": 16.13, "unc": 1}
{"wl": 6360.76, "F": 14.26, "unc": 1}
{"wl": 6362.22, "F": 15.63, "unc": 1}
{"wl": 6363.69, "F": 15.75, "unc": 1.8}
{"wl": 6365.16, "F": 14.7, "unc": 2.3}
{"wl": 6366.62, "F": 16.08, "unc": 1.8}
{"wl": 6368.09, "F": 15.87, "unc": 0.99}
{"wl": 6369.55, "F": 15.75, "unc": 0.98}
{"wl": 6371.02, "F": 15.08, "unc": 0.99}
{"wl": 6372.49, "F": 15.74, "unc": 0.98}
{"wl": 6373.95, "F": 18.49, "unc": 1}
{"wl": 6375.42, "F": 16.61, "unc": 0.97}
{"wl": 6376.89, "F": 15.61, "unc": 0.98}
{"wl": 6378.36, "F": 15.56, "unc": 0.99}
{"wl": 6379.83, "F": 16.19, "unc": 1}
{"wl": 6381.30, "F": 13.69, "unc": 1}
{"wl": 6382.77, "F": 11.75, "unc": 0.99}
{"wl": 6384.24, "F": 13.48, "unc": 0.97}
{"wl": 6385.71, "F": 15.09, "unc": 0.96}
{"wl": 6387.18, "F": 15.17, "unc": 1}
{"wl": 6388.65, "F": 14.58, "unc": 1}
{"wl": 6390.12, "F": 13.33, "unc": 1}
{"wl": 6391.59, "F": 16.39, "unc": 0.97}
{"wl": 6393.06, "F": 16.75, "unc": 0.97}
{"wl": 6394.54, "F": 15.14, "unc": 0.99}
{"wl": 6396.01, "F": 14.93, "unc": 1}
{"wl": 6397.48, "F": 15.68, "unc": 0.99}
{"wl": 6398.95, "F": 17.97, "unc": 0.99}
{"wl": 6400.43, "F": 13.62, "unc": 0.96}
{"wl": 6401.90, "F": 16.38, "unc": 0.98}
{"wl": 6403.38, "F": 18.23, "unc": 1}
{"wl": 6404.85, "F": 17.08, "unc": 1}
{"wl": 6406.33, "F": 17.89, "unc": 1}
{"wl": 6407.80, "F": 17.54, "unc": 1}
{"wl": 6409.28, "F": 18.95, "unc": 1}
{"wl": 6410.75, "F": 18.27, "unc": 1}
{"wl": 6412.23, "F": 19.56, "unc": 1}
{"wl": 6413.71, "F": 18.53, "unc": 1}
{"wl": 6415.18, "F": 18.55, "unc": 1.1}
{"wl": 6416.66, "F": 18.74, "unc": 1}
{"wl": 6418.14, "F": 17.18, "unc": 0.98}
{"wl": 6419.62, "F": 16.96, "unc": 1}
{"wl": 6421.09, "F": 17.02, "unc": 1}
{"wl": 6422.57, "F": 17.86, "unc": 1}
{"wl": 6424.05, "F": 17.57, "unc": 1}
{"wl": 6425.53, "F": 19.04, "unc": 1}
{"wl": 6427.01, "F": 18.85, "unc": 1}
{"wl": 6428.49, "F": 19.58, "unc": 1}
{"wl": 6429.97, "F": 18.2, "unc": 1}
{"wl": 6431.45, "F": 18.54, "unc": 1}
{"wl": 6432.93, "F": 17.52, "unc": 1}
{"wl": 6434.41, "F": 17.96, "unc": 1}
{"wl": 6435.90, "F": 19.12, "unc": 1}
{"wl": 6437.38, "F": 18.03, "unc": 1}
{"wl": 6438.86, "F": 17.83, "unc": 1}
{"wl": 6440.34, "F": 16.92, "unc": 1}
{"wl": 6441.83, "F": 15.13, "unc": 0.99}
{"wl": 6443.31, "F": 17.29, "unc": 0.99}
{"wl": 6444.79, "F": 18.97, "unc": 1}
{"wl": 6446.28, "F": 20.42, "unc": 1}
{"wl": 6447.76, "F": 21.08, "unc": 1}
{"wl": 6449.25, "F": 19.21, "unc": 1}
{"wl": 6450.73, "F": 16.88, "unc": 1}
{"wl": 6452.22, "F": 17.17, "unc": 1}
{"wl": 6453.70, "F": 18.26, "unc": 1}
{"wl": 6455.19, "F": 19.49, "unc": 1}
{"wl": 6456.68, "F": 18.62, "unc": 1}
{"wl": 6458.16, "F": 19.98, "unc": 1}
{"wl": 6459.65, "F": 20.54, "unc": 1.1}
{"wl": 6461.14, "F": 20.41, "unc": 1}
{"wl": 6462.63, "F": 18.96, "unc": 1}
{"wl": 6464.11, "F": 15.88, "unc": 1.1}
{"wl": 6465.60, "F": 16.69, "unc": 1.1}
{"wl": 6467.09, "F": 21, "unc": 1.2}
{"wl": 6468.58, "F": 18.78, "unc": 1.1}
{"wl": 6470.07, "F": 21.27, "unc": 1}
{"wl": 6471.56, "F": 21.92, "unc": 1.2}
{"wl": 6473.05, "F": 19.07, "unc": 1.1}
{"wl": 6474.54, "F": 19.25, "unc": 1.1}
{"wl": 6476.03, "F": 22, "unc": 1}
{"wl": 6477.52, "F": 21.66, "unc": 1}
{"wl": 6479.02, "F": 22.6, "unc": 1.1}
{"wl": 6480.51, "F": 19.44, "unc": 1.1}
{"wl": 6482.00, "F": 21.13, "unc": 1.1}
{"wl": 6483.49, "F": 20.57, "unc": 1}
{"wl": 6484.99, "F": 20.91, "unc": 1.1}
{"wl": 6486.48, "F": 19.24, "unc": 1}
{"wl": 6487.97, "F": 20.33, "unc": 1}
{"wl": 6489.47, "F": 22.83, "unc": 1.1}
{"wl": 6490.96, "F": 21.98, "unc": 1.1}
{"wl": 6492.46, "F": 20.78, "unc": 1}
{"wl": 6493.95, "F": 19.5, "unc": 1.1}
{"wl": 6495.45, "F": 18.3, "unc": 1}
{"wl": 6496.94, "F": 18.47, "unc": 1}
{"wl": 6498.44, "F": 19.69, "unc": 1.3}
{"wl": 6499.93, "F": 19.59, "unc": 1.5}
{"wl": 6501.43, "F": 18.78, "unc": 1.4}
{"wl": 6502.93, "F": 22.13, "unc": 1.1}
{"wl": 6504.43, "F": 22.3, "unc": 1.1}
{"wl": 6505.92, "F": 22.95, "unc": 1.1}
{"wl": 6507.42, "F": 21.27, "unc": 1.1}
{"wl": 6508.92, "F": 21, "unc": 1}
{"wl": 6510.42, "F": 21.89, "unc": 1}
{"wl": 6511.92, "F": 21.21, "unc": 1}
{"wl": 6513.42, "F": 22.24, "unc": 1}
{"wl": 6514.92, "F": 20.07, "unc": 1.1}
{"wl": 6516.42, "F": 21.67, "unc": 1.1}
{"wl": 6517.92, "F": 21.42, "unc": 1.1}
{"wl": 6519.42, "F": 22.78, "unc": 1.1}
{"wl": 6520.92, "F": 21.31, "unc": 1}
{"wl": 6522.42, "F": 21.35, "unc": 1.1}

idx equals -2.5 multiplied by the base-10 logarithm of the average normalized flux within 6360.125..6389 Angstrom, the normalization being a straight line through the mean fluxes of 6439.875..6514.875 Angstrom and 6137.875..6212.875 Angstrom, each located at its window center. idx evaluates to 0.14 mag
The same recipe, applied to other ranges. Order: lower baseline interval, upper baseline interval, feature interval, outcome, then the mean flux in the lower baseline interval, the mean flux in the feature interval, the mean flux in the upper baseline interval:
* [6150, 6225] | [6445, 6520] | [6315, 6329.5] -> 0.02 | 11.3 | 15.1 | 20.3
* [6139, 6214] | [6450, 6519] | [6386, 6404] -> 0.15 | 12.5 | 15.6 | 20.2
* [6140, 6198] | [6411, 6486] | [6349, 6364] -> 0.02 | 12.9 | 16.7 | 19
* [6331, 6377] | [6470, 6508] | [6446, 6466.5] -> 0.05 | 16.7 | 18.8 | 20.7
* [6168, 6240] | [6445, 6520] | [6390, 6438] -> 0.02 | 10.5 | 17.5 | 20.3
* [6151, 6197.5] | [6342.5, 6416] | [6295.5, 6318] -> 0.03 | 11.9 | 14.4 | 16.4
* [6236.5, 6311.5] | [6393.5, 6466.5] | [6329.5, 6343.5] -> -0.20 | 11.9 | 17.2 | 18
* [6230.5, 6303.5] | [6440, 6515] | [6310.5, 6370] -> -0.13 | 11.4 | 16.2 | 19.9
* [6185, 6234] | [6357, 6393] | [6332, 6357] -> -0.21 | 10.2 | 17.4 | 15.4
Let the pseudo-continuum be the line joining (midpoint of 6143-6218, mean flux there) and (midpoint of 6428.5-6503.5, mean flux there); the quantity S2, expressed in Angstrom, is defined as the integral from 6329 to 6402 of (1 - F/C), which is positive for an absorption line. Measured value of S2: 2.8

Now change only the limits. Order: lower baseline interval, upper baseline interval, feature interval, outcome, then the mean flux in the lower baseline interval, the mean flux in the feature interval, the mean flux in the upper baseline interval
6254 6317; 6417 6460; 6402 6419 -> -0.85 Angstrom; 12.7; 18.1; 18.3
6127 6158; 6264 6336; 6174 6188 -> 3.19 Angstrom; 16.3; 12.1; 13.9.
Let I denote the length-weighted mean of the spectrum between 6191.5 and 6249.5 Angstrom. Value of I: 9.83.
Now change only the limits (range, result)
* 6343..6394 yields 15.9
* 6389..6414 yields 16.8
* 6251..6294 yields 11.7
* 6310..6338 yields 15.6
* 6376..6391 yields 14.5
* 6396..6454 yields 17.9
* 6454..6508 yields 20.2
